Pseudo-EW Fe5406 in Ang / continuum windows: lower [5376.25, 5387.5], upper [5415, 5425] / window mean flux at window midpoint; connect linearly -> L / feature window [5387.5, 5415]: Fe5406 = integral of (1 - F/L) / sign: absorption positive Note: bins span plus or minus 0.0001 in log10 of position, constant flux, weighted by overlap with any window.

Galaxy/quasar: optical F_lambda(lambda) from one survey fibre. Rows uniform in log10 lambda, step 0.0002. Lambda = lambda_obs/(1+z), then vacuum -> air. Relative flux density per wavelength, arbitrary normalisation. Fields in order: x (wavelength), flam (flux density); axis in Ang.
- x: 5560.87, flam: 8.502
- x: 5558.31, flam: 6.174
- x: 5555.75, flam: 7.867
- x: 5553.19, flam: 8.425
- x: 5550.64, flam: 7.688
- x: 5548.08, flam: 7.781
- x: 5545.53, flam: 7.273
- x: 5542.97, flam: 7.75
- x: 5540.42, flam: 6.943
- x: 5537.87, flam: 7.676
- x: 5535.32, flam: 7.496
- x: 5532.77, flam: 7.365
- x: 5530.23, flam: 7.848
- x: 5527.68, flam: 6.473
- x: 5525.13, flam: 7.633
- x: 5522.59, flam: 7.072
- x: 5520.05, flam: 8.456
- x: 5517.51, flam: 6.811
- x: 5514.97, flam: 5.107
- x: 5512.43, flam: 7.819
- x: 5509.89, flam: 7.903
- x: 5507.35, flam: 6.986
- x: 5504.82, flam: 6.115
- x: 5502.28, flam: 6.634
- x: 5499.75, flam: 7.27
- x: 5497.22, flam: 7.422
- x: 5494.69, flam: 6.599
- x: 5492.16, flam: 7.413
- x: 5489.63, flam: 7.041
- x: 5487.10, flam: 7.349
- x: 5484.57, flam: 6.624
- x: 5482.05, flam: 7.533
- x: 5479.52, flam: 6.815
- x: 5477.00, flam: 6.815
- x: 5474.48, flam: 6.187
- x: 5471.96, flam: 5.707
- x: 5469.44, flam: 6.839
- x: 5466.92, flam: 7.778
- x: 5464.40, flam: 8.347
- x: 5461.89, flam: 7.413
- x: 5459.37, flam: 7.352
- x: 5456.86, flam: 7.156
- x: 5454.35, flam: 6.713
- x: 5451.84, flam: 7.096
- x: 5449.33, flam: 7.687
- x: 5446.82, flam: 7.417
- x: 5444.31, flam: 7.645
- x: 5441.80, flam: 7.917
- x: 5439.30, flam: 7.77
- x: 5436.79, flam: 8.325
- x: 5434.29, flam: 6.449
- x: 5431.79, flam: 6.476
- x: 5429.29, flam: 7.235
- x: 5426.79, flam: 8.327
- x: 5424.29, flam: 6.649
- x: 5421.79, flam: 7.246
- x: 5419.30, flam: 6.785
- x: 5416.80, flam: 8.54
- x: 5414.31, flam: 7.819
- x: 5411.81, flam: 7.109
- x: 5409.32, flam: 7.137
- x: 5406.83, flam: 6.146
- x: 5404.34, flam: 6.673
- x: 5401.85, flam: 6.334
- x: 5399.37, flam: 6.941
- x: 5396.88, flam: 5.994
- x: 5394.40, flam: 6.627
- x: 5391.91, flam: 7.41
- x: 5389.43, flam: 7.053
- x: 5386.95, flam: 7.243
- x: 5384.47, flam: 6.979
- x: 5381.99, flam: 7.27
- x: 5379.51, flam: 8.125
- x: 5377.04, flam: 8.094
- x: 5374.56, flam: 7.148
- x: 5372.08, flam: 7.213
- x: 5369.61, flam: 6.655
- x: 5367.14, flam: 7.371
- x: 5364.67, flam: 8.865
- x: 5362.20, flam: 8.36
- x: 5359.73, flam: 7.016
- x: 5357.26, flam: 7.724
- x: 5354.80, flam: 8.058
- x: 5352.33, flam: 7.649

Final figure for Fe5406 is 2.30 Ang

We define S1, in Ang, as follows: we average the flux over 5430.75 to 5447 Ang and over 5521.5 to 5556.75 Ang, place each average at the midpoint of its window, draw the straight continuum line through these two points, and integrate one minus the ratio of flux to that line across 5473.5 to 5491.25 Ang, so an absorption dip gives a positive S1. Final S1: 1.3 Ang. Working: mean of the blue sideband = 7.44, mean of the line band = 6.93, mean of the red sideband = 7.52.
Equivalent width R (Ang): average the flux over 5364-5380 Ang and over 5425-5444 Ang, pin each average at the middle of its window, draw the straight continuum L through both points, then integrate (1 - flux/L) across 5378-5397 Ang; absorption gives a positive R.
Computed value 1.0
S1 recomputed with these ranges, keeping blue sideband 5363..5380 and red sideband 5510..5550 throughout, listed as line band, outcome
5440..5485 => 1.65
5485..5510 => 1.25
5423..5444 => 0.31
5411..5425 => 0.28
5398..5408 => 1.39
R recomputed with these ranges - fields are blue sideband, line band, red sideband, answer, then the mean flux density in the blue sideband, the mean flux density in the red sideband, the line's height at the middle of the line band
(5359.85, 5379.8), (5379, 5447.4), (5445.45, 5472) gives 2.7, 7.67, 7.3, 7.49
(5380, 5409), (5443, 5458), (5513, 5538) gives -0.7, 6.83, 7.19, 6.99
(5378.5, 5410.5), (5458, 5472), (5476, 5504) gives -0.7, 6.91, 7.03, 7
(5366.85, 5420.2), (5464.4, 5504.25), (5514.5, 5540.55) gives 1.3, 7.12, 7.25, 7.21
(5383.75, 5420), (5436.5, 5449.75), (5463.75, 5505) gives -1.5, 6.99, 6.97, 6.98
